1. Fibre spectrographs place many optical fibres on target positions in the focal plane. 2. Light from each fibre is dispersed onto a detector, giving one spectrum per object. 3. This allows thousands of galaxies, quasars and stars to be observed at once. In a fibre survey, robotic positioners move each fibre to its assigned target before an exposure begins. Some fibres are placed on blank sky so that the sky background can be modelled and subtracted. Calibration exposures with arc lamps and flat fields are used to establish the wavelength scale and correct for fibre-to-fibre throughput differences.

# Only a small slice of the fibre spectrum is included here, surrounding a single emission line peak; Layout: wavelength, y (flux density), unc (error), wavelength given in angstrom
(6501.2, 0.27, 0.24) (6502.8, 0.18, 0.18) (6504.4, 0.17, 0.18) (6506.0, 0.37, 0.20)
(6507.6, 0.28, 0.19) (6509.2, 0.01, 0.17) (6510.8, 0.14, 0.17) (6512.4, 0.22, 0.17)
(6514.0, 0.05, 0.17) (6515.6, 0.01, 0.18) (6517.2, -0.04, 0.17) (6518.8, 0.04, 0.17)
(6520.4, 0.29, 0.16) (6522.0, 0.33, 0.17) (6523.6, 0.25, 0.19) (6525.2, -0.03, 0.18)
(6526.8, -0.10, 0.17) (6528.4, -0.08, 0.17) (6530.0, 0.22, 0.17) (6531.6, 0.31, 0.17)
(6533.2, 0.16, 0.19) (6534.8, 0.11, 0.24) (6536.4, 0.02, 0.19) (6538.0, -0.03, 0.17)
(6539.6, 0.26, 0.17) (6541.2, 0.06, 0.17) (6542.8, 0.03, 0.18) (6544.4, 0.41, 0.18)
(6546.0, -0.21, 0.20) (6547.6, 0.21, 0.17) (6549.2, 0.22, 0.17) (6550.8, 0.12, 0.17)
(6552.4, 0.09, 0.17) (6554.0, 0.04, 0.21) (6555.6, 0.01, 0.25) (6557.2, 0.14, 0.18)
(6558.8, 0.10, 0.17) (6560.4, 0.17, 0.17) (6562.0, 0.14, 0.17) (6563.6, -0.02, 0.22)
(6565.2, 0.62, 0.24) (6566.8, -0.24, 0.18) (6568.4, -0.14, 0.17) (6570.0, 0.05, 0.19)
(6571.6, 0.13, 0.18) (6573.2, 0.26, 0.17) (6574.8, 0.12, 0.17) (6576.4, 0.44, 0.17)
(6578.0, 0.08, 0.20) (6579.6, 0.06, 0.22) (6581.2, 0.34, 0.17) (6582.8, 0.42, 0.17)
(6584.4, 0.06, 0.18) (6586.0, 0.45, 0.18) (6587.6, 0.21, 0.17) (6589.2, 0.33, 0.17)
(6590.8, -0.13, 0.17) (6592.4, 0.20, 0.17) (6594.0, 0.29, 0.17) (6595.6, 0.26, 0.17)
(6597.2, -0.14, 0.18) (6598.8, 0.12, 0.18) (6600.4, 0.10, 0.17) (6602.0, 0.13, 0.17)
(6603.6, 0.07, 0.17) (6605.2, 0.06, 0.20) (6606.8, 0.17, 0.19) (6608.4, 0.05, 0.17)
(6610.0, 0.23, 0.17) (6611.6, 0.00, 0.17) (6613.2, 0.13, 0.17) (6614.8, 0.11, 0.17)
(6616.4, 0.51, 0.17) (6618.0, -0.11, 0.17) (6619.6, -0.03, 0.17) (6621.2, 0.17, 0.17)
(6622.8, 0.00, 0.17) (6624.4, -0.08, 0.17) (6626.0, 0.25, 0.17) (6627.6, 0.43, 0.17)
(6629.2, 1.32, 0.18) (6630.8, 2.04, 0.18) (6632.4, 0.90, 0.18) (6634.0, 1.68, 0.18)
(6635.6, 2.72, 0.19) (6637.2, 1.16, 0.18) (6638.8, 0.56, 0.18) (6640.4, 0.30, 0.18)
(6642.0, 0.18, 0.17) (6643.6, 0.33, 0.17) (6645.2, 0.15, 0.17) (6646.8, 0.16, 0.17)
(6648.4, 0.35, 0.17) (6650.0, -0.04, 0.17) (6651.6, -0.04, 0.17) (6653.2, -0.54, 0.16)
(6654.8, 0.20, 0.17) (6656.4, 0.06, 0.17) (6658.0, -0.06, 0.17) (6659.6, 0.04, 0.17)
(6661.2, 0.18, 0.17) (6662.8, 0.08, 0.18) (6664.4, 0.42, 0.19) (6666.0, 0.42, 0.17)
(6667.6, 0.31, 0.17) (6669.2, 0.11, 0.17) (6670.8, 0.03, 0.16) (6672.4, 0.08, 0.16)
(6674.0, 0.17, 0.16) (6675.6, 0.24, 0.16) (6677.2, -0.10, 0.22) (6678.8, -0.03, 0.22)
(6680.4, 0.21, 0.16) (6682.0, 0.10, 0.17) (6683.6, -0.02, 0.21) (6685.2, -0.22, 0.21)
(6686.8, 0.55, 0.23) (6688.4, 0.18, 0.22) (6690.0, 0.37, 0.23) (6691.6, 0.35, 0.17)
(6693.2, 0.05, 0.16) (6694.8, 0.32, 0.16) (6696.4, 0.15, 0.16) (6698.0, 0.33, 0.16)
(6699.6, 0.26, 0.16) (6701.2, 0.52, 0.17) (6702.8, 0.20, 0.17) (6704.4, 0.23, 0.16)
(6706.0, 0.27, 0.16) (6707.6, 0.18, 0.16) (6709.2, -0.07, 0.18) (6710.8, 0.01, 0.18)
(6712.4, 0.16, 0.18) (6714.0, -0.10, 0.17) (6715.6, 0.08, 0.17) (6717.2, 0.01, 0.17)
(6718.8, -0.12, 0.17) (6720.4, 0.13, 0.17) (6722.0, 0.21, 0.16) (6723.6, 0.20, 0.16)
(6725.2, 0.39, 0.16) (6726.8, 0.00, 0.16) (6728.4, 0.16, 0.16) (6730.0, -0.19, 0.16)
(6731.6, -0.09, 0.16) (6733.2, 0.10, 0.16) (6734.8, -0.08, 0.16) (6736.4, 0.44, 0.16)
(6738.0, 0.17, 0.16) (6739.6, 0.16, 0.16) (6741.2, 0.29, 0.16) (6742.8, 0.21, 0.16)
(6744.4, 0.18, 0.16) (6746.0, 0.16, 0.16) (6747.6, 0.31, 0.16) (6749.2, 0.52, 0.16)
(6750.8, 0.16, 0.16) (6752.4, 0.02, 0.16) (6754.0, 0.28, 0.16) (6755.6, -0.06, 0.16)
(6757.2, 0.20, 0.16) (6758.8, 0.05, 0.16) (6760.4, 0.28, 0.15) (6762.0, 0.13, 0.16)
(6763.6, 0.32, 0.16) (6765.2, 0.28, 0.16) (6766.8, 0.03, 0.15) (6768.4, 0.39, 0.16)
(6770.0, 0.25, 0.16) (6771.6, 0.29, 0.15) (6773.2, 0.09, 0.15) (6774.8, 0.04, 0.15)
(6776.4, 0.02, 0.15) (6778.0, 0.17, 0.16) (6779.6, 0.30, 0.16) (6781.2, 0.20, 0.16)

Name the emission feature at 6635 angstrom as [O II] 3727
